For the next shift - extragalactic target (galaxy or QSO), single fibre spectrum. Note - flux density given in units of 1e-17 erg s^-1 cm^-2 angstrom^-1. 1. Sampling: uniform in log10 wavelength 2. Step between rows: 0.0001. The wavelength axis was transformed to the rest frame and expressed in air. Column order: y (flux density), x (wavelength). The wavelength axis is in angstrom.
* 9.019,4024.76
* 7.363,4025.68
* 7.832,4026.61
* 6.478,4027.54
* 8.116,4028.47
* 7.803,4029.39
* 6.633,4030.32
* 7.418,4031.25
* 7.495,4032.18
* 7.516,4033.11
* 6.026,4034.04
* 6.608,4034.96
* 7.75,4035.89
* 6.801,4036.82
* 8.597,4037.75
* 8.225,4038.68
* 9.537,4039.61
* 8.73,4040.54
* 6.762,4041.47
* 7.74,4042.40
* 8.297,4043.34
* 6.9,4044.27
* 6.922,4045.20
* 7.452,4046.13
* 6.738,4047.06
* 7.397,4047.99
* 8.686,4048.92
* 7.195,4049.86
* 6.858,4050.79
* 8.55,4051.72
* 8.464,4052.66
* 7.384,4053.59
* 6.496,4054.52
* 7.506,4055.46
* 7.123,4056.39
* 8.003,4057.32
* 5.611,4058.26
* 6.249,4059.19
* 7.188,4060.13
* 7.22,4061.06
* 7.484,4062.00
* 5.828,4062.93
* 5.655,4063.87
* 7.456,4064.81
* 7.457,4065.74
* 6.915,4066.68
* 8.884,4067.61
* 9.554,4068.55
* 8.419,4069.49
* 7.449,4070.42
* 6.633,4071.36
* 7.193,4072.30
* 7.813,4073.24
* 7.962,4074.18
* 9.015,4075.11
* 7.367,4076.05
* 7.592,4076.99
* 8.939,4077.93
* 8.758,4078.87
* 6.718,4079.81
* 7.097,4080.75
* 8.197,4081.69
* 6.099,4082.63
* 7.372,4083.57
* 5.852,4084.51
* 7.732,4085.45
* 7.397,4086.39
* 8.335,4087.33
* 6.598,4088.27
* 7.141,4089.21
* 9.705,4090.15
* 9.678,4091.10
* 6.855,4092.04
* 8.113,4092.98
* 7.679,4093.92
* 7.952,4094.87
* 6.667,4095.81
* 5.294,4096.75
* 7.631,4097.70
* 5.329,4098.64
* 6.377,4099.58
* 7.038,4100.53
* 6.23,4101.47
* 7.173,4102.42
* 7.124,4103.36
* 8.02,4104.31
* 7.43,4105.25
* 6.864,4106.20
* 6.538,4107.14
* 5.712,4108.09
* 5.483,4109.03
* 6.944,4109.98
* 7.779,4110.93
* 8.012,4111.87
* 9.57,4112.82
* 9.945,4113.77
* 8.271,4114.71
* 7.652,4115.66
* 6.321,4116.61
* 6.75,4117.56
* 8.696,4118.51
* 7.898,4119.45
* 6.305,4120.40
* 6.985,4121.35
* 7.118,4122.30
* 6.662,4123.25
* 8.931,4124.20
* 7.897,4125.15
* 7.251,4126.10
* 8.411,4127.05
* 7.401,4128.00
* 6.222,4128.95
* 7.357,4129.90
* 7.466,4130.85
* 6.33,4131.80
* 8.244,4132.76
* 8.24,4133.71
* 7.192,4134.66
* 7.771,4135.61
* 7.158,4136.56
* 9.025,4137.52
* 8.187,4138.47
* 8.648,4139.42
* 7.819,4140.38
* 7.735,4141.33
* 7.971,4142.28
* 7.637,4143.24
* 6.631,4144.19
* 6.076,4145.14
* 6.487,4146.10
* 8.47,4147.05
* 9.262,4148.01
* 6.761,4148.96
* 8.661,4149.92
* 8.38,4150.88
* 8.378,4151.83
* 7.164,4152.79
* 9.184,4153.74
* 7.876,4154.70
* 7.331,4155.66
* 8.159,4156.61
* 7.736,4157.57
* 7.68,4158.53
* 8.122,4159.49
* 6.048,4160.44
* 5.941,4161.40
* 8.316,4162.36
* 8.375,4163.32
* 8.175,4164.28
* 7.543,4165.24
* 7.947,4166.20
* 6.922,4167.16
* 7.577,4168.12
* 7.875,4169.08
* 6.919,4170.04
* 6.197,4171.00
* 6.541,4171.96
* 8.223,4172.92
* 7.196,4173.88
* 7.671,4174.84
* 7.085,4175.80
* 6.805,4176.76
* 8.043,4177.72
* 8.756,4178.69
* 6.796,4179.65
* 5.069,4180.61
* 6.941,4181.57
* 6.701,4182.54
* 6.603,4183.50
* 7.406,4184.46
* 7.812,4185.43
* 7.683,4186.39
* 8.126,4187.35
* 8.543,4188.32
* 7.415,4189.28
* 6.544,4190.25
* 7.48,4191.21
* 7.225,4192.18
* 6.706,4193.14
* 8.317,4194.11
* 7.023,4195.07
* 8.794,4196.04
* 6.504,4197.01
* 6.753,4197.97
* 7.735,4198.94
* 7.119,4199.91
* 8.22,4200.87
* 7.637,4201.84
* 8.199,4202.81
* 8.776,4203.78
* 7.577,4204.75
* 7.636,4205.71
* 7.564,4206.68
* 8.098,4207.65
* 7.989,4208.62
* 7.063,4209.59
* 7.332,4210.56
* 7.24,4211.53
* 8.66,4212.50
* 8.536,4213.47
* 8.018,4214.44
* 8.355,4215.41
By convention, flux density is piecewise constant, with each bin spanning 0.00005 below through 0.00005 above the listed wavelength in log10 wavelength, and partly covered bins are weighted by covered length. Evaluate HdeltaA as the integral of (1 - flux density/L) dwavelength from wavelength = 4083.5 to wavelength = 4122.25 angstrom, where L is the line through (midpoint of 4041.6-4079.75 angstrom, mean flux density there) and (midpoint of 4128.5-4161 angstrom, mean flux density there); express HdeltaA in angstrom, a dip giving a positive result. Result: 1.4 angstrom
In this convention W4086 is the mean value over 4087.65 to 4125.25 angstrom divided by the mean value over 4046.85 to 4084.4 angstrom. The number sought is 0.99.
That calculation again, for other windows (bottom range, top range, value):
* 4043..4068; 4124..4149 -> 1.06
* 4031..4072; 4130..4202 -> 1.01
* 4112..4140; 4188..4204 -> 0.98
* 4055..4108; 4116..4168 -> 1.04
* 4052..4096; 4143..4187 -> 0.99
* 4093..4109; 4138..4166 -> 1.14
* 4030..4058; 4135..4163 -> 1.03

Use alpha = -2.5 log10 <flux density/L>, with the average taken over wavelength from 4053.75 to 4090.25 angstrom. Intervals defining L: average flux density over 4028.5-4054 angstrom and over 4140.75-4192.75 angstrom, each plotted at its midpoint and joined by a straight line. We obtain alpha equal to 0.02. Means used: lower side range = 7.58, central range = 7.41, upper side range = 7.49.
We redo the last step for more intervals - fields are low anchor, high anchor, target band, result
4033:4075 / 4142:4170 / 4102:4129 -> 0.02 mag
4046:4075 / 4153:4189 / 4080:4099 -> 0.01 mag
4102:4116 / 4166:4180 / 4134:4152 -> -0.05 mag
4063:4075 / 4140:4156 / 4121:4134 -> 0.04 mag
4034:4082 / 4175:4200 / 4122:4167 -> -0.04 mag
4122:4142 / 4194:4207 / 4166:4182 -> 0.07 mag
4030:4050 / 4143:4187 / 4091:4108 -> 0.07 mag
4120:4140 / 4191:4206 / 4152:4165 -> -0.02 mag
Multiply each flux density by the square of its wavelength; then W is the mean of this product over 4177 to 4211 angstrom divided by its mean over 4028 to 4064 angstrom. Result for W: 1.1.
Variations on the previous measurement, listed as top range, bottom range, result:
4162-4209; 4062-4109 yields 1.07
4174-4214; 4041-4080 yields 1.07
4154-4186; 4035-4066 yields 1.06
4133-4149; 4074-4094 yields 1.03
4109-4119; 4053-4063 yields 1.16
